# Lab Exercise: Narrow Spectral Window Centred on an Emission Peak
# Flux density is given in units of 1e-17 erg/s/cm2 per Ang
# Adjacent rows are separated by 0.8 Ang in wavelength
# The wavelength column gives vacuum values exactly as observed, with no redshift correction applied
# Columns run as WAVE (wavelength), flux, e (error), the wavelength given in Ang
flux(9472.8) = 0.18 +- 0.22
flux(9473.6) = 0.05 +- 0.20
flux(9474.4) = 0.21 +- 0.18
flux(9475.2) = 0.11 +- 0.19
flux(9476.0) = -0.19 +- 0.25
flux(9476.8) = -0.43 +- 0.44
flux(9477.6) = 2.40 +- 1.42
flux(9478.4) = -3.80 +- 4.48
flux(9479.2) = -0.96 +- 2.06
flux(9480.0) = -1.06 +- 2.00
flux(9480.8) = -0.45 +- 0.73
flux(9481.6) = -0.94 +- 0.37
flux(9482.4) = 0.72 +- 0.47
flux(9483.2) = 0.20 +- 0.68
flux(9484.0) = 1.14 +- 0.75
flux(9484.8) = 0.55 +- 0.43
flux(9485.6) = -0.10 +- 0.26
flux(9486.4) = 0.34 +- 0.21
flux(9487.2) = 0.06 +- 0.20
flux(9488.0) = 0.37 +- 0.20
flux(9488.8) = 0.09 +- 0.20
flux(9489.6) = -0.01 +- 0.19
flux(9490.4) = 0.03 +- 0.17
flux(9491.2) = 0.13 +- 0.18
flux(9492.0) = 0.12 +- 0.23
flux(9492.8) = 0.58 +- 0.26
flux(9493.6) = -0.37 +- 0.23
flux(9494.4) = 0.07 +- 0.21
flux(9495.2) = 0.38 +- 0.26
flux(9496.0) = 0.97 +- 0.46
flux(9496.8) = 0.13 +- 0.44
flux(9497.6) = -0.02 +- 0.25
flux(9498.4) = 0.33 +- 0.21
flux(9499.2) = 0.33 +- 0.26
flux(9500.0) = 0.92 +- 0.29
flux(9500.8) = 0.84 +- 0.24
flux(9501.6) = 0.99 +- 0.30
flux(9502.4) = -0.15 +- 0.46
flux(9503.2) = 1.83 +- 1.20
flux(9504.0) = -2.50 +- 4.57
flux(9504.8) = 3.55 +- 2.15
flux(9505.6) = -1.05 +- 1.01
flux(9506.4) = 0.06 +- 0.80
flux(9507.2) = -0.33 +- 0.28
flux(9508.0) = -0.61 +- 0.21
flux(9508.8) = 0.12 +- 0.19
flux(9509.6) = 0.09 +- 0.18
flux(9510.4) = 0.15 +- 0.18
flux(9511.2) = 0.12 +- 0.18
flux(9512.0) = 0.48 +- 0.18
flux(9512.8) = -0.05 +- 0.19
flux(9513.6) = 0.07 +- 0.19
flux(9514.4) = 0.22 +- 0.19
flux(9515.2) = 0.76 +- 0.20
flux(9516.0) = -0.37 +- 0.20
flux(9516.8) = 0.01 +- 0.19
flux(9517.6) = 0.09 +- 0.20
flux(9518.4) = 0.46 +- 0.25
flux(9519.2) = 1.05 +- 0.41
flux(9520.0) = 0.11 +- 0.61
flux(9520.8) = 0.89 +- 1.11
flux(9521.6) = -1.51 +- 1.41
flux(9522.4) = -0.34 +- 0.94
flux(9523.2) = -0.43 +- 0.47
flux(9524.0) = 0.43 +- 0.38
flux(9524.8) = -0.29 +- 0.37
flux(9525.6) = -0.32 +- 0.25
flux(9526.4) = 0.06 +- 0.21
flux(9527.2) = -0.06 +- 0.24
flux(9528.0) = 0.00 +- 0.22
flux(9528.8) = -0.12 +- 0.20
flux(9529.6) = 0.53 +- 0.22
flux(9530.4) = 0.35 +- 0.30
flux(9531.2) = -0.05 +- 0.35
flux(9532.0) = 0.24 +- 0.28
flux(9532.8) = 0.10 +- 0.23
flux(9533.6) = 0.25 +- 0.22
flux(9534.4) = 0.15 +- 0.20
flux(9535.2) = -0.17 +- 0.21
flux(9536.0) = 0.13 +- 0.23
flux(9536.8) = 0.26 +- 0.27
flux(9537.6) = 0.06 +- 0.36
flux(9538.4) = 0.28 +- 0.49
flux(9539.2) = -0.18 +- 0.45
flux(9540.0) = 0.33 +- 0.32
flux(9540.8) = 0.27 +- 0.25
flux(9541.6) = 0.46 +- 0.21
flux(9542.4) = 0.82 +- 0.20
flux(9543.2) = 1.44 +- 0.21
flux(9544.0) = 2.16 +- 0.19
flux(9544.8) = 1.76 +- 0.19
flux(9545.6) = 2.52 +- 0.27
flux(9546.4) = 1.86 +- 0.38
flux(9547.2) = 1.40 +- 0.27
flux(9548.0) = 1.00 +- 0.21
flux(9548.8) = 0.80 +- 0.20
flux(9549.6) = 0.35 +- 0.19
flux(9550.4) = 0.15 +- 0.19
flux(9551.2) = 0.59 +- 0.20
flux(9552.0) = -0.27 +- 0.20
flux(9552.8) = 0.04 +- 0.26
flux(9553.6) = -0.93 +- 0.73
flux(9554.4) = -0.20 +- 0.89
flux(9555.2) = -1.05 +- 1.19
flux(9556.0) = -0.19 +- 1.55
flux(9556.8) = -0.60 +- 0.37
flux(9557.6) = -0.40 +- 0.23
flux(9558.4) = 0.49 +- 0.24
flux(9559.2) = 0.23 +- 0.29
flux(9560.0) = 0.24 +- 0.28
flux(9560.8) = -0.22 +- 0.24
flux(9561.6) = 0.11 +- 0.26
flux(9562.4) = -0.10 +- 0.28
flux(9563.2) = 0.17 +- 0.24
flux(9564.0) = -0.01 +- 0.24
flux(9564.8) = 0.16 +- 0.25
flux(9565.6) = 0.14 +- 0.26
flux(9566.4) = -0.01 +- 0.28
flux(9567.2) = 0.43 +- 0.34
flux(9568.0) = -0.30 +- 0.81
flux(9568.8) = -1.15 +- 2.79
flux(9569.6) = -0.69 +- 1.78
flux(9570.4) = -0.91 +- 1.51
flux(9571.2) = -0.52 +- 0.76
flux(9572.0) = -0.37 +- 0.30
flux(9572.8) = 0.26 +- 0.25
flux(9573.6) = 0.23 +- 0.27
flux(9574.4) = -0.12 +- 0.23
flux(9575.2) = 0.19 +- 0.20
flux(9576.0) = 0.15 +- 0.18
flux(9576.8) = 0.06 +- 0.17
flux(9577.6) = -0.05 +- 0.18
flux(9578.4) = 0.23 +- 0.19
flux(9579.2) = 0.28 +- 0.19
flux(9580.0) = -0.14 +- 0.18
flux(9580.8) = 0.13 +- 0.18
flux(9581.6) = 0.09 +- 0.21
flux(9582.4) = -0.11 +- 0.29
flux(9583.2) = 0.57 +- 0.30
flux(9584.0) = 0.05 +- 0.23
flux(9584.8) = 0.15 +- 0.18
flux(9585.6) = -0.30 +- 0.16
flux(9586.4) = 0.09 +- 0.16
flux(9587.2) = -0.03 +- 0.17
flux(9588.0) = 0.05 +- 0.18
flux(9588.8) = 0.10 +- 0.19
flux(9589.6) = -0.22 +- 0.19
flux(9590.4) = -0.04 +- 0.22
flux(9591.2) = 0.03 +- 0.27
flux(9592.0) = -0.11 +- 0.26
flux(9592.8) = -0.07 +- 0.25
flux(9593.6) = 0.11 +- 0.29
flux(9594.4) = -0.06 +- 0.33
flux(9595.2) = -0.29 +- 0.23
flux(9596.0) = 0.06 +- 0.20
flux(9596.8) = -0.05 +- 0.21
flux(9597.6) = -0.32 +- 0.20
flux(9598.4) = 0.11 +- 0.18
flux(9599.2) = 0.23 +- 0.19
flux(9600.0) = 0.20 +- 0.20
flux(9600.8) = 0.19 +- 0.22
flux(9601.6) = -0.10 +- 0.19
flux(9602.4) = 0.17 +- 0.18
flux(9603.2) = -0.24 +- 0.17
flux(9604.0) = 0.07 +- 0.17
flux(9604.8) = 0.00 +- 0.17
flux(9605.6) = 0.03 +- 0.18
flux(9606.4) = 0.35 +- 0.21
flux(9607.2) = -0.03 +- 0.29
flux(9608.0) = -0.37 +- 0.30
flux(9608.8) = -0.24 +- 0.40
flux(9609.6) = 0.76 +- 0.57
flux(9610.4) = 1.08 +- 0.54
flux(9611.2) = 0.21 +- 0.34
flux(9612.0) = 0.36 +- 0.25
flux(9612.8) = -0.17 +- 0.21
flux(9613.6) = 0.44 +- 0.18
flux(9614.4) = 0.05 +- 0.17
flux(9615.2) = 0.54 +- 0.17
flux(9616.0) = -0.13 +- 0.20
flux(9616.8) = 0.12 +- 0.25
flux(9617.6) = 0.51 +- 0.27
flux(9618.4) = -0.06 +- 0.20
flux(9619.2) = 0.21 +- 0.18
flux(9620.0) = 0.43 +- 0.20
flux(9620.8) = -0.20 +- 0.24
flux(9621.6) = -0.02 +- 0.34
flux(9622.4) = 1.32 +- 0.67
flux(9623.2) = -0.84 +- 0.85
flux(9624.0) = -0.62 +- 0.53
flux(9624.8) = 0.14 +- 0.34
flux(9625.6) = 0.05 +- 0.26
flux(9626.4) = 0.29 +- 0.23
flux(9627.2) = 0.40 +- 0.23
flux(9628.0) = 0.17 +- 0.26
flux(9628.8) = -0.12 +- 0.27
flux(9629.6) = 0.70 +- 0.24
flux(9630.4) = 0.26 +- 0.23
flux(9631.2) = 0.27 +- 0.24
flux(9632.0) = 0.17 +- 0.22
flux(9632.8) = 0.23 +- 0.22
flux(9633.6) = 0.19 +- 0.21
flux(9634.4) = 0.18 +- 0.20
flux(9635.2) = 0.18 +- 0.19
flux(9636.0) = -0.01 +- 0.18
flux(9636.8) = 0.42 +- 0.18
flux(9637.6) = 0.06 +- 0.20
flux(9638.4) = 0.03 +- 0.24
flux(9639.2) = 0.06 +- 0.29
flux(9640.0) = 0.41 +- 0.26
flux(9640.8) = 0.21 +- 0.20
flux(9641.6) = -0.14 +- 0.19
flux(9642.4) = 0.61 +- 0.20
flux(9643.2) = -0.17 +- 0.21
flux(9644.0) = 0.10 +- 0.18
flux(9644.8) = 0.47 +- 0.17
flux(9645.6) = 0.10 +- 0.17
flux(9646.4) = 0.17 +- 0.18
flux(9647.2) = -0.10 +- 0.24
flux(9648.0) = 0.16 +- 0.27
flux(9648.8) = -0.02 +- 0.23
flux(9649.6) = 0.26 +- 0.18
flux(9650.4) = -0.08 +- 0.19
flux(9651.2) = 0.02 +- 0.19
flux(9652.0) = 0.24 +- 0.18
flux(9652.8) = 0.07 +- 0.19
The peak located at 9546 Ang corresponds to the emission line H-beta 4861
